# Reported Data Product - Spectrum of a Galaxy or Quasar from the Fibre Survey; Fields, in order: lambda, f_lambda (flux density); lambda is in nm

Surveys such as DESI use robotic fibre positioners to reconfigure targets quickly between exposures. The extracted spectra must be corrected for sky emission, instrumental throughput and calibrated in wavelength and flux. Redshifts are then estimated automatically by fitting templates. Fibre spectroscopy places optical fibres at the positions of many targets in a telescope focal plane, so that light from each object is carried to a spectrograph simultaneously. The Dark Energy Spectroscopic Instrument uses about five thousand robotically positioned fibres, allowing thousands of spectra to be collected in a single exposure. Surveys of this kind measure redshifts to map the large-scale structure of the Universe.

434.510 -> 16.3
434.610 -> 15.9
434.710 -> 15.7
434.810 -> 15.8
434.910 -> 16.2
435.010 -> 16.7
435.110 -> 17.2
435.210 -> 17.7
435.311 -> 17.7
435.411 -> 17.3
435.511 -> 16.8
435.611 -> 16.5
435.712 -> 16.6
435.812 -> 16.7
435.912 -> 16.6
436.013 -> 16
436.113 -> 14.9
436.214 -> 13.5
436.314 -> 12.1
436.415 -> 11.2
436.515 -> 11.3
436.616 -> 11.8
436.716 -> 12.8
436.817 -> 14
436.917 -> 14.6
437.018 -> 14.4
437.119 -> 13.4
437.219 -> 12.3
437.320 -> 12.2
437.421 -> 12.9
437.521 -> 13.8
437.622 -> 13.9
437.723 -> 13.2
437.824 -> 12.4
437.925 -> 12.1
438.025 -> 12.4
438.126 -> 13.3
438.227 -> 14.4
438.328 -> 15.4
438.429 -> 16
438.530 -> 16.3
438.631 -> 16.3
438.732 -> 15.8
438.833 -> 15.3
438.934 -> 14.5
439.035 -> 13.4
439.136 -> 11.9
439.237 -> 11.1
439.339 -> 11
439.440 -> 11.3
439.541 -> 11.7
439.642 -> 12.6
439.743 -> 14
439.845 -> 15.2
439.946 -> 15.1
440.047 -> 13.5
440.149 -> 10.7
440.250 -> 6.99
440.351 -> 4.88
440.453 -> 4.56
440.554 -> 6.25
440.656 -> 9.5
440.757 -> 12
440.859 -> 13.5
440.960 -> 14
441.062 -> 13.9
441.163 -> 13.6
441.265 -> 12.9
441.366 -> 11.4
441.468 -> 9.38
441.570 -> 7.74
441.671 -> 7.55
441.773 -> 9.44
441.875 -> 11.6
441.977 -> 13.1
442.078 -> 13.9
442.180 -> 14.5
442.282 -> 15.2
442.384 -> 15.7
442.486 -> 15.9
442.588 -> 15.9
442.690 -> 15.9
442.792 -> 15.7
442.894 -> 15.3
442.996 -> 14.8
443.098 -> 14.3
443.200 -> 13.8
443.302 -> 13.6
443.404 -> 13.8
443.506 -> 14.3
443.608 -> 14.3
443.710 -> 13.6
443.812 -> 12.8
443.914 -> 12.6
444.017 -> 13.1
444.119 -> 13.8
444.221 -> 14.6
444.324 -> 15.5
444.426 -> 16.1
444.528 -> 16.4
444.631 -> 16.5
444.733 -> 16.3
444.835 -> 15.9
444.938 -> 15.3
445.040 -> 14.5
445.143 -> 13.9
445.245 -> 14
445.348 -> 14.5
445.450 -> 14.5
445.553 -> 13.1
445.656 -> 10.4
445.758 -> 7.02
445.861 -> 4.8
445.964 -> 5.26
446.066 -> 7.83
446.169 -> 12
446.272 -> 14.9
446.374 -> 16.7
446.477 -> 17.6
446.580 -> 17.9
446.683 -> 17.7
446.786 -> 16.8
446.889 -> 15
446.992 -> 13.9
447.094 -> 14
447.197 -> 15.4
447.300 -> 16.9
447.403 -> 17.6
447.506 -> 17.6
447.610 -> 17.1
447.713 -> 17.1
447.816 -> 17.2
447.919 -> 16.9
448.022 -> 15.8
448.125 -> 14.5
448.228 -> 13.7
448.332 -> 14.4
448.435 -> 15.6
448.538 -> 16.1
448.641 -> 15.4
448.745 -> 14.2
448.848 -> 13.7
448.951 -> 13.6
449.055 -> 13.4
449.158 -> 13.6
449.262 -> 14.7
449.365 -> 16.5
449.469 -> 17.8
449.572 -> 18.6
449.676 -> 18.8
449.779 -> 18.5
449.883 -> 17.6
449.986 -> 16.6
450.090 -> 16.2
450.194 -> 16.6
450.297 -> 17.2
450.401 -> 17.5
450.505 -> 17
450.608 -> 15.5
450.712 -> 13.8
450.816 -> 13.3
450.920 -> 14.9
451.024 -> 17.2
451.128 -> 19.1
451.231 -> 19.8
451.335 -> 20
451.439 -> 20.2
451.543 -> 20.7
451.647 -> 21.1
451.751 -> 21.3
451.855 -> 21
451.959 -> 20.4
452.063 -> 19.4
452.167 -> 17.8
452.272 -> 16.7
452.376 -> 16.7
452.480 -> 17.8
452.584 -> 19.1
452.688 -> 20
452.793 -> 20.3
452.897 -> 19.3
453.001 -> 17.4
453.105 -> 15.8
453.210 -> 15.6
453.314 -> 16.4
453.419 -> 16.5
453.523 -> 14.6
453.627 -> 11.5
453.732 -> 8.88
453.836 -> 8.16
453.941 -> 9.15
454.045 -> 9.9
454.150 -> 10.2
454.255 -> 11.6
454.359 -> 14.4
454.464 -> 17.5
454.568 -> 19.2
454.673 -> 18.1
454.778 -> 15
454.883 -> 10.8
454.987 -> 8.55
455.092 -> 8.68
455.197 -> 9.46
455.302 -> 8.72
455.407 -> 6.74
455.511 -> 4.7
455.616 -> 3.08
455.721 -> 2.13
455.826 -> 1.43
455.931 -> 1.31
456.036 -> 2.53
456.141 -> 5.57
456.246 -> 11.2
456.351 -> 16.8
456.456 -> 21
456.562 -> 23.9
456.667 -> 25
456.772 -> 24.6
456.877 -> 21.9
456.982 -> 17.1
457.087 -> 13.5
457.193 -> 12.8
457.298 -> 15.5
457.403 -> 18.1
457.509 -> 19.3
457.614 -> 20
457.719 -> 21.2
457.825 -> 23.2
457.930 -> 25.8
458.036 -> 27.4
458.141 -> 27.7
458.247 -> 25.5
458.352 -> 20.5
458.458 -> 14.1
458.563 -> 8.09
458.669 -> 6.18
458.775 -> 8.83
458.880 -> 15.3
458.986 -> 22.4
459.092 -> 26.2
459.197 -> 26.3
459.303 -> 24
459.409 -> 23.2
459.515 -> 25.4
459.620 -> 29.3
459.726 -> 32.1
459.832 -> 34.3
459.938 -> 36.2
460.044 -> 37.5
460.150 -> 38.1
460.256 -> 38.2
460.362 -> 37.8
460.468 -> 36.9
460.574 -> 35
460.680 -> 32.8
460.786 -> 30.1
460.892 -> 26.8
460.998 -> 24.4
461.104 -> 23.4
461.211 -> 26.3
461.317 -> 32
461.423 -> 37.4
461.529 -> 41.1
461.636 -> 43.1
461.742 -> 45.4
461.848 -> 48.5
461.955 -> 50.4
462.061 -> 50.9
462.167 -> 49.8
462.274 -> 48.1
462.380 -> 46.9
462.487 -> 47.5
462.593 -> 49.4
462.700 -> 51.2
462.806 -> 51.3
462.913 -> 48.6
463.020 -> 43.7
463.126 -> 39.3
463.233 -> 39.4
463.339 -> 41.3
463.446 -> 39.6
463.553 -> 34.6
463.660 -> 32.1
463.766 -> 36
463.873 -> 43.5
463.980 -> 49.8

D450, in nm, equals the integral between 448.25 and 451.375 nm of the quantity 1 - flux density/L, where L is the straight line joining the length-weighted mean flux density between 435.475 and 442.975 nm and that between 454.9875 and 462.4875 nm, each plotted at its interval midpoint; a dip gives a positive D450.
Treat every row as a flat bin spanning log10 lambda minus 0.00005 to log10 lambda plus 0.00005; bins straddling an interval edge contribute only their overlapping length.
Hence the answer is 0.49 nm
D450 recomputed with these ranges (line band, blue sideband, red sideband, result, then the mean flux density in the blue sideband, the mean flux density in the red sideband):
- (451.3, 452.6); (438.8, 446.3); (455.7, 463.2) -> 0.116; 12.7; 28.2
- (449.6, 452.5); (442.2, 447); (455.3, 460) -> -0.354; 14.1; 17.9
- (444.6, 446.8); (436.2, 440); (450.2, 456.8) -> 0.089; 13.4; 14.6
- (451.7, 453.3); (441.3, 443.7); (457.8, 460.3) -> 0.137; 13.4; 24.8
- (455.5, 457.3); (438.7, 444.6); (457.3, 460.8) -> 0.849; 12.8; 25.5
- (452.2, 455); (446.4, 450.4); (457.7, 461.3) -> 0.793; 16.1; 26.3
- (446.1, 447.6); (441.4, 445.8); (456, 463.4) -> 0.089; 13.7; 29.6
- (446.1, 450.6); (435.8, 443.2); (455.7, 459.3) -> -0.310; 13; 17.1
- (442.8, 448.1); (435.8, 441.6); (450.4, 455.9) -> -0.336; 12.7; 14.5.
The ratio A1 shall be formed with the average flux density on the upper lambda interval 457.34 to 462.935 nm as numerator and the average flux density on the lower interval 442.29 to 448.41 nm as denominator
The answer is 2.19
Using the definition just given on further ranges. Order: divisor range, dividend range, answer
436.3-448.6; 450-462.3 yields 1.54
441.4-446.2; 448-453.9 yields 1.26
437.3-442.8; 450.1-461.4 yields 1.48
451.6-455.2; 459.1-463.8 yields 2.45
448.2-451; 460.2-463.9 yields 2.54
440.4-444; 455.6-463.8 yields 2.24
